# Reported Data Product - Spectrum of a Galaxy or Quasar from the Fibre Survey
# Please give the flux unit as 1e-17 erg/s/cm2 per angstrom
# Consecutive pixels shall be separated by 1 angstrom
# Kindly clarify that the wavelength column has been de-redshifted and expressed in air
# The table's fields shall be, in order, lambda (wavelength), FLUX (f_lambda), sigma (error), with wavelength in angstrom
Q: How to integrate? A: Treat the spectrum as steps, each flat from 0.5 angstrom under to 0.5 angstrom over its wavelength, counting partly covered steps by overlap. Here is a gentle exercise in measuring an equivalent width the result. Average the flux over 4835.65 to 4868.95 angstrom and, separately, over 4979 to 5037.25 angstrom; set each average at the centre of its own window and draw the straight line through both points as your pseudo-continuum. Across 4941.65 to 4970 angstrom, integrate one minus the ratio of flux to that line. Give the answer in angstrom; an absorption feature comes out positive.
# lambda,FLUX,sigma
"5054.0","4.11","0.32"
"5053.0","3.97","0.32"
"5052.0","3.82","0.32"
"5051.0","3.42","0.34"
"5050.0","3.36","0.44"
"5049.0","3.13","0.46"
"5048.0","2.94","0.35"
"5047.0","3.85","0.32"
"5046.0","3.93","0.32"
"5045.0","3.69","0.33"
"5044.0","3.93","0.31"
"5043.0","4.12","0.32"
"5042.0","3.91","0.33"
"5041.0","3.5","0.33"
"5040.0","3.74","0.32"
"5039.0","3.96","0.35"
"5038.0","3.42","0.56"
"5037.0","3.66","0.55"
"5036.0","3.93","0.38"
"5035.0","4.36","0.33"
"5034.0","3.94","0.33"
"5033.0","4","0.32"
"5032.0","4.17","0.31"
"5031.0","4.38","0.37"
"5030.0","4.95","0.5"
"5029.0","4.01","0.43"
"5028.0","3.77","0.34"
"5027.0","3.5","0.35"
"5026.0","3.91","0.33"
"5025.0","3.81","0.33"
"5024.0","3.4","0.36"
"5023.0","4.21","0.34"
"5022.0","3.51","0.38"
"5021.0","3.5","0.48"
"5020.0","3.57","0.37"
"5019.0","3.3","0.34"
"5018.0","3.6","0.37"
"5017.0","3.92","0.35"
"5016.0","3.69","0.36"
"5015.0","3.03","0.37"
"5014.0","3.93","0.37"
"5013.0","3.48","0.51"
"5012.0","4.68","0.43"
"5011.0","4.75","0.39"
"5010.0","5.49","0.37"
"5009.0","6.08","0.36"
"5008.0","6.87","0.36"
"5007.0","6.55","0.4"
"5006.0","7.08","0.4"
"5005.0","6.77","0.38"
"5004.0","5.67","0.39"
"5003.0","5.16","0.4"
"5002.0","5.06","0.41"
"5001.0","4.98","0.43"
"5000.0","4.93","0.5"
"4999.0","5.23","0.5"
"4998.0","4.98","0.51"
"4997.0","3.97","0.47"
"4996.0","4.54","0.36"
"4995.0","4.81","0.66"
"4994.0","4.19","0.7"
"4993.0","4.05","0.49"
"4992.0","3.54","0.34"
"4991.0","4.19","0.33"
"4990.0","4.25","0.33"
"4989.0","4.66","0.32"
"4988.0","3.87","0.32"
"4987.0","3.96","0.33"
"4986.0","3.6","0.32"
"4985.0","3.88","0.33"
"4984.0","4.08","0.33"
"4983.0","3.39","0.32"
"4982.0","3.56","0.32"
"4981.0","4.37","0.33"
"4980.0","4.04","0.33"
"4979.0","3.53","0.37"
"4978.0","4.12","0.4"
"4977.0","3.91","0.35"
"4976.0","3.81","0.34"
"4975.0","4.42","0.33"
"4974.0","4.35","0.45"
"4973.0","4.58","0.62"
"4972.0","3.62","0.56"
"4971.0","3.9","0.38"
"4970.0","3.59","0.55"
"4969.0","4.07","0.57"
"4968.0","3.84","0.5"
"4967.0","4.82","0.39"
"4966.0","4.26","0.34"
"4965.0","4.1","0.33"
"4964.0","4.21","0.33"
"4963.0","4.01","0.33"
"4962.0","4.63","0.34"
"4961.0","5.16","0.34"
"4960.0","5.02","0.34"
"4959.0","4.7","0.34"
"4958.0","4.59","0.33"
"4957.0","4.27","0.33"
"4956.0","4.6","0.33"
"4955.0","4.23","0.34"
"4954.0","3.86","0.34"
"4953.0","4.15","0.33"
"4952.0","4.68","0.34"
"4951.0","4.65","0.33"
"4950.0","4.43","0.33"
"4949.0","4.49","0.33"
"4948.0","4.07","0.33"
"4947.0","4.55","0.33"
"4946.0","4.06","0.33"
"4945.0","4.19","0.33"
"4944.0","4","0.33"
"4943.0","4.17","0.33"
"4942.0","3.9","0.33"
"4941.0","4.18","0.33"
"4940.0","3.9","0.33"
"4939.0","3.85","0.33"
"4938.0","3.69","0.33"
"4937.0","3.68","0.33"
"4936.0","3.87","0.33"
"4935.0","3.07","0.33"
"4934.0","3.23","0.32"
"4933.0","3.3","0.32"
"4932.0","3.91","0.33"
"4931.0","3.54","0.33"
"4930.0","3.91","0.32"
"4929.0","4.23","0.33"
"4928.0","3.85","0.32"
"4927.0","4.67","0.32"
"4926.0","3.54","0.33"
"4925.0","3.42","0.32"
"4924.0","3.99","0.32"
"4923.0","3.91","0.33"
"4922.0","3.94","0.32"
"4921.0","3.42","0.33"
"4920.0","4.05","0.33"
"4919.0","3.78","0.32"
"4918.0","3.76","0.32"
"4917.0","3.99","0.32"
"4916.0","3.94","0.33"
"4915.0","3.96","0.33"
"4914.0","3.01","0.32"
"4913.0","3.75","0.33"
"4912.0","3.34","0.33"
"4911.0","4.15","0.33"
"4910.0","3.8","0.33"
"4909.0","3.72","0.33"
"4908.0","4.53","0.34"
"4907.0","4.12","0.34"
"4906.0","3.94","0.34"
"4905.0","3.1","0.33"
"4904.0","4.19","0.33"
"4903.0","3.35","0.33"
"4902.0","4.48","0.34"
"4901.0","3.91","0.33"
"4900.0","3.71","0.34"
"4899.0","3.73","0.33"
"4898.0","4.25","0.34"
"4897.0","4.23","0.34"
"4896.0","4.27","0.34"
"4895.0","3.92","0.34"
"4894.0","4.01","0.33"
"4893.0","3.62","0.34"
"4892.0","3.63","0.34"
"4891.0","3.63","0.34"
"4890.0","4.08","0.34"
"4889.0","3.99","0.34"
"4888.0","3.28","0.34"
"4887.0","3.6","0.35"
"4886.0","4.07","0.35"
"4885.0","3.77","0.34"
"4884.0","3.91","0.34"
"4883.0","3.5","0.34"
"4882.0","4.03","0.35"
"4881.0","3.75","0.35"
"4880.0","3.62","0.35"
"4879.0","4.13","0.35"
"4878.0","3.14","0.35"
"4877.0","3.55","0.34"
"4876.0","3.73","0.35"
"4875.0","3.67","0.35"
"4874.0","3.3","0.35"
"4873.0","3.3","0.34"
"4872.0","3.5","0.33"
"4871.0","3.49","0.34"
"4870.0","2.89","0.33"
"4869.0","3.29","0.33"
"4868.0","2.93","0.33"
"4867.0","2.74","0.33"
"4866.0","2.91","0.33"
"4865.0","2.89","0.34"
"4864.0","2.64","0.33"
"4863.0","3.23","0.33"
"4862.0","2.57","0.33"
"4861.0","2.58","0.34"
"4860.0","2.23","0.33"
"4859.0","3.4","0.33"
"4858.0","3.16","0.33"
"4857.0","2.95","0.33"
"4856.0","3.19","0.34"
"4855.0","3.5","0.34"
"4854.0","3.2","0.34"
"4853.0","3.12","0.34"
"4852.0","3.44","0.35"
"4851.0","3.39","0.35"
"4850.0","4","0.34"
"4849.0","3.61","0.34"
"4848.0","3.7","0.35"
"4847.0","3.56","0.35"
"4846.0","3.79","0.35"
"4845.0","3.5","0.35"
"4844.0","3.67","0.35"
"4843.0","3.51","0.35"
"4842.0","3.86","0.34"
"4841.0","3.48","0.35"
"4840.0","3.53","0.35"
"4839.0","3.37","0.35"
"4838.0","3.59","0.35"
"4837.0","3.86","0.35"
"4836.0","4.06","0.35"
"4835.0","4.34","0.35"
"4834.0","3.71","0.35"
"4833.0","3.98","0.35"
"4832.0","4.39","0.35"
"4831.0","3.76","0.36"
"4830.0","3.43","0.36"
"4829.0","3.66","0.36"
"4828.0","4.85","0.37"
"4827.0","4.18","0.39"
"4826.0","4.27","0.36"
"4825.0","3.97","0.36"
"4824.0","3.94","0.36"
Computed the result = -2.4 angstrom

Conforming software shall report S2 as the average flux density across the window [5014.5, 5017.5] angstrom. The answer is 3.55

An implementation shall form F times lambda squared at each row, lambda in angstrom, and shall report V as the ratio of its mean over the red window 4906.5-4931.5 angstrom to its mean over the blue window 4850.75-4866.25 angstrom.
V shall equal 1.31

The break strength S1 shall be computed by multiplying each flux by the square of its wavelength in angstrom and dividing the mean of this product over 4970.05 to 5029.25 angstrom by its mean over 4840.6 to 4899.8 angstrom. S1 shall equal 1.31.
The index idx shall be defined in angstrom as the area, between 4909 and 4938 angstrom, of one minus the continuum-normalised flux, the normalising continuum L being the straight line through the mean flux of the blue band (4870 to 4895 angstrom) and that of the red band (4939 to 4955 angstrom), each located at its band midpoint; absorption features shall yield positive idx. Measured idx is 1.88 angstrom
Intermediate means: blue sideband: 3.67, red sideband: 4.21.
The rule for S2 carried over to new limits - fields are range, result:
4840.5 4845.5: 3.6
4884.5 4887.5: 3.81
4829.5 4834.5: 3.85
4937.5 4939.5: 3.77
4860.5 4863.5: 2.79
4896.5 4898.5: 4.24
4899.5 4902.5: 4.03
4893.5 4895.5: 3.96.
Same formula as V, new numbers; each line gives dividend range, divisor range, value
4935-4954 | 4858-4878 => 1.37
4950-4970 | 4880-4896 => 1.19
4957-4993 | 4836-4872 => 1.32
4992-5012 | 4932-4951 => 1.37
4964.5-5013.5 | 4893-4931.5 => 1.20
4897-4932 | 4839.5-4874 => 1.21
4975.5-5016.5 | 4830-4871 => 1.43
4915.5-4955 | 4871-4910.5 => 1.06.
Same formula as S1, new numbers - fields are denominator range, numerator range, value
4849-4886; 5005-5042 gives 1.36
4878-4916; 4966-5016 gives 1.22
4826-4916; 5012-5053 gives 1.11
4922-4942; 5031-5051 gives 1.04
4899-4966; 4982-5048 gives 1.10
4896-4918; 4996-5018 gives 1.35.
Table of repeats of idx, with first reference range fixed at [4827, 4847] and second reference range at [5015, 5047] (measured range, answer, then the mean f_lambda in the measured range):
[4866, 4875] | 1.47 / 3.19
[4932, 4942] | 0.41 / 3.67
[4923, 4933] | -0.12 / 3.87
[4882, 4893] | 0.18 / 3.75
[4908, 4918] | 0.10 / 3.78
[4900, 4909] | -0.25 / 3.93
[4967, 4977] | -0.59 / 4.05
